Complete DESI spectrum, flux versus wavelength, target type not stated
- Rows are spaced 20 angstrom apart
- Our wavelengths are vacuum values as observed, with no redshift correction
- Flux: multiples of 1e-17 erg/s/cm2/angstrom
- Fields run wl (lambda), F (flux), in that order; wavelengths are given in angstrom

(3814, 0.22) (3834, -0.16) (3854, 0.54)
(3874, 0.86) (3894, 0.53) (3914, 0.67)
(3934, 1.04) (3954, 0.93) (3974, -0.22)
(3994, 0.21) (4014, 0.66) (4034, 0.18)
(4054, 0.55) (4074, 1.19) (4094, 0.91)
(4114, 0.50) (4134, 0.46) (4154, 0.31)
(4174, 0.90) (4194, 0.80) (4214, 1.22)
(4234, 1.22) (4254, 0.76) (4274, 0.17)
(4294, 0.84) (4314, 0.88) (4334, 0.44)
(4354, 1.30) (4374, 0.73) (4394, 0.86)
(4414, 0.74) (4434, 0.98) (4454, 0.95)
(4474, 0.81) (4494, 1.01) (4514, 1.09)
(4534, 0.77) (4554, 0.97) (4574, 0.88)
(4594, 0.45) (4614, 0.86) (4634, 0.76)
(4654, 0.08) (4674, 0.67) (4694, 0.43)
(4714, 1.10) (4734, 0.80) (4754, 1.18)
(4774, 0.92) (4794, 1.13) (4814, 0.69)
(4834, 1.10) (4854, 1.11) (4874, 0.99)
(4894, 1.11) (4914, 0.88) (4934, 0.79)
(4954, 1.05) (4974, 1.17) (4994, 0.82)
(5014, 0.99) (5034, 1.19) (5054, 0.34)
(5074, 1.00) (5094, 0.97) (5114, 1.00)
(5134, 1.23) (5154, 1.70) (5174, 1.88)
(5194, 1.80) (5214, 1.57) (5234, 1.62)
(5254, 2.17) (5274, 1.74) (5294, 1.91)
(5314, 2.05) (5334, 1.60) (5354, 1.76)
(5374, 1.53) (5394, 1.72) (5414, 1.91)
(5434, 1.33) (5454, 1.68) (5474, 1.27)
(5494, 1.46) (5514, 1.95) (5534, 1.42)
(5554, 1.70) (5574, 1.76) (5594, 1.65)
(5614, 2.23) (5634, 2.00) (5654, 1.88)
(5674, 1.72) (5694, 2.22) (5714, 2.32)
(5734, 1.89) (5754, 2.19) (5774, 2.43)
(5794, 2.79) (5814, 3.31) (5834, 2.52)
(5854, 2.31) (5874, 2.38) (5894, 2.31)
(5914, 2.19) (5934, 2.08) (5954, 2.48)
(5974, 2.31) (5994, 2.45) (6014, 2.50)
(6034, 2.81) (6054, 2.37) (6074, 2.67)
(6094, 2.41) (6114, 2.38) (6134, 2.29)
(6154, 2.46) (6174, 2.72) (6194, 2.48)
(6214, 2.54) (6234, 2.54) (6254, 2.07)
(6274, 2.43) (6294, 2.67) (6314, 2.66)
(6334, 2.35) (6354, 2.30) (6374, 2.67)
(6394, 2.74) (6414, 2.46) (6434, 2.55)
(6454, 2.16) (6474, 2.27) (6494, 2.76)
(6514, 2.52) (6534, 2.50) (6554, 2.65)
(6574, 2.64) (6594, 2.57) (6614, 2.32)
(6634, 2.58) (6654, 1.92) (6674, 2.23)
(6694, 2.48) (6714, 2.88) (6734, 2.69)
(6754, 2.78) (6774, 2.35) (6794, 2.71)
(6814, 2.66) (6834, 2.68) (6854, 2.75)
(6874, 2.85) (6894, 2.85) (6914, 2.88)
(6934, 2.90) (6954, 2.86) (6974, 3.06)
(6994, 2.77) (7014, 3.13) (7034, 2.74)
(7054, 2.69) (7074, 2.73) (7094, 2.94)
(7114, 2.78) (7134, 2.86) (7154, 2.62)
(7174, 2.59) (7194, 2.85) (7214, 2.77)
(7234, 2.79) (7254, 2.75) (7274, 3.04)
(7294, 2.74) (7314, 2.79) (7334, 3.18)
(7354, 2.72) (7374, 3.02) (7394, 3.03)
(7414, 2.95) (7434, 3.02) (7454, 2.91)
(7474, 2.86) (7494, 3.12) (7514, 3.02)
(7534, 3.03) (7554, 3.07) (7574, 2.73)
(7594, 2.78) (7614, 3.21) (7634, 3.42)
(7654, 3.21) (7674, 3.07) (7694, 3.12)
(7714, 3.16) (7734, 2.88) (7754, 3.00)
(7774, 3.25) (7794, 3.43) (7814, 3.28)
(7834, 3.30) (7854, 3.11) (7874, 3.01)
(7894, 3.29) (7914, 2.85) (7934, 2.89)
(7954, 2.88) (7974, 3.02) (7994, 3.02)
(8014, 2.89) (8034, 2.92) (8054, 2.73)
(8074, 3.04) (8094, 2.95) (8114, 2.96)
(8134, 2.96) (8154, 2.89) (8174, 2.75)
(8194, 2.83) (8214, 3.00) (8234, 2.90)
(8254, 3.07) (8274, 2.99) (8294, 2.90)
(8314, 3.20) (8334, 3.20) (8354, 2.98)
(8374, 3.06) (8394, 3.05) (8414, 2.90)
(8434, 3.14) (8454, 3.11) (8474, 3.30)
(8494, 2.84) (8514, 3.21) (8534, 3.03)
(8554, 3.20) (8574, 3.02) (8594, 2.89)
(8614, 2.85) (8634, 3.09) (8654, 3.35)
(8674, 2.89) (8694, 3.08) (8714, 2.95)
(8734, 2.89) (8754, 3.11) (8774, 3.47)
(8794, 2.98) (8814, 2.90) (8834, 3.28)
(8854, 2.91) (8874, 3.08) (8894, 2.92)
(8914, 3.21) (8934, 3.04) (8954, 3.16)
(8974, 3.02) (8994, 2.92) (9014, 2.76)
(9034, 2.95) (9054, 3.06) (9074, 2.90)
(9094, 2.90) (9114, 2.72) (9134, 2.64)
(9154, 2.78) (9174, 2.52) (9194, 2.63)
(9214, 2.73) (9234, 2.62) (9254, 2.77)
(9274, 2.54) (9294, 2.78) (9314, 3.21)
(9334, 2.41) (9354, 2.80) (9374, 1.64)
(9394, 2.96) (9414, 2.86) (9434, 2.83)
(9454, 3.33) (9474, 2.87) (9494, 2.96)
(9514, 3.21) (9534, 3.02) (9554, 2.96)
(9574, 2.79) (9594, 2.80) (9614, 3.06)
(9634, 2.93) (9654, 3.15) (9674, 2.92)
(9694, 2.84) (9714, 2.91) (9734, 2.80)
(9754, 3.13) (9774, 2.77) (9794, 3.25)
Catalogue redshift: 0.29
